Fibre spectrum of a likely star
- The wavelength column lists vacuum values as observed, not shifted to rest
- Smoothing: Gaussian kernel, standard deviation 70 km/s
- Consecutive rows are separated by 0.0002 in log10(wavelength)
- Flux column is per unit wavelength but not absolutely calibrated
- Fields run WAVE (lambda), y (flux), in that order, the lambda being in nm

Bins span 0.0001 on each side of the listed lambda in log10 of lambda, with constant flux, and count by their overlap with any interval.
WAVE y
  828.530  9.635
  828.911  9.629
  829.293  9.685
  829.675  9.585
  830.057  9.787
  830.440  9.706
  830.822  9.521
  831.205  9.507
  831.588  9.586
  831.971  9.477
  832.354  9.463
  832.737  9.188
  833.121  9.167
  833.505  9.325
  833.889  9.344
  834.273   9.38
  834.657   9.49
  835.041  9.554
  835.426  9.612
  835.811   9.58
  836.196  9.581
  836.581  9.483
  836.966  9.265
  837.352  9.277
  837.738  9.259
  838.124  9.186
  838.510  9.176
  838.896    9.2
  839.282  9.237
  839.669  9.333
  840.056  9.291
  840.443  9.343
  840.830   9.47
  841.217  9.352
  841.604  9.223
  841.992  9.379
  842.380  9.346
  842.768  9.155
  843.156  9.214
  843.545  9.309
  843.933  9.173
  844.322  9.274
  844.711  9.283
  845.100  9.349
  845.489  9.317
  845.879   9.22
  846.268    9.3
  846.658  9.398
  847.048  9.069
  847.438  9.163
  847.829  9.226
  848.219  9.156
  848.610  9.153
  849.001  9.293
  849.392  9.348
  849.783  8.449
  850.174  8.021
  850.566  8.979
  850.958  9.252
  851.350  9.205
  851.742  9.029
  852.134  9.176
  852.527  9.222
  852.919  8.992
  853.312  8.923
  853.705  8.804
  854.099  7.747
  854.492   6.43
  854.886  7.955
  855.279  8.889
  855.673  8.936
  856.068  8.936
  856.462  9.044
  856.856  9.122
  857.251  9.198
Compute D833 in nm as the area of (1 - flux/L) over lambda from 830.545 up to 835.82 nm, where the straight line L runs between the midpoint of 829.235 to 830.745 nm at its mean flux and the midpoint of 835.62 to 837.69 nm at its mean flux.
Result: 0.063 nm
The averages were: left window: 9.68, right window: 9.42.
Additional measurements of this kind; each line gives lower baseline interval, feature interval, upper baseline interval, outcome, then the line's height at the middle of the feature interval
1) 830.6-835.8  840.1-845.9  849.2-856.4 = -0.15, 9.06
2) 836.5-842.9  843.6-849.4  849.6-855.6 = -0.20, 8.93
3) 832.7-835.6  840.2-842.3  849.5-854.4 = -0.05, 9.15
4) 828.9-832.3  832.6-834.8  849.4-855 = 0.03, 9.46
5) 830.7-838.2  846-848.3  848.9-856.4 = -0.08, 8.93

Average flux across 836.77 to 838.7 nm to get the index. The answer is 9.23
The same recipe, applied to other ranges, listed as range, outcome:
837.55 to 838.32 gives 9.22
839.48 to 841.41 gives 9.36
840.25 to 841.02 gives 9.41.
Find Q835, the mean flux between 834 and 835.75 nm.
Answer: 9.51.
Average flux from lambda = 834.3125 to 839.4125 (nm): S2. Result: 9.38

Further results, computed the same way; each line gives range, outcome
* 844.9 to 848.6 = 9.24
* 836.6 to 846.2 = 9.28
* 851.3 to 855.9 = 8.59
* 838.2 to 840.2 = 9.24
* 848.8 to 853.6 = 8.99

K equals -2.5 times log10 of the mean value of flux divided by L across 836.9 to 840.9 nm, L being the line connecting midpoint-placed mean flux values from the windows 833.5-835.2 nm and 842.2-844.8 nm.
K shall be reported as 0.01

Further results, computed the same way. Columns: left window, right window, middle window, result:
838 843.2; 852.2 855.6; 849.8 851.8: -0.03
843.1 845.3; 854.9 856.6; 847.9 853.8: 0.00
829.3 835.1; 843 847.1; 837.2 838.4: 0.02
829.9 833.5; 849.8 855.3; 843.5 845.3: -0.04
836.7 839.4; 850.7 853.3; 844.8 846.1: -0.01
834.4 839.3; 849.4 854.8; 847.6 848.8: -0.04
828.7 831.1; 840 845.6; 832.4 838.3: 0.01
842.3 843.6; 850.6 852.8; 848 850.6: 0.03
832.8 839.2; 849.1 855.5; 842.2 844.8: -0.02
